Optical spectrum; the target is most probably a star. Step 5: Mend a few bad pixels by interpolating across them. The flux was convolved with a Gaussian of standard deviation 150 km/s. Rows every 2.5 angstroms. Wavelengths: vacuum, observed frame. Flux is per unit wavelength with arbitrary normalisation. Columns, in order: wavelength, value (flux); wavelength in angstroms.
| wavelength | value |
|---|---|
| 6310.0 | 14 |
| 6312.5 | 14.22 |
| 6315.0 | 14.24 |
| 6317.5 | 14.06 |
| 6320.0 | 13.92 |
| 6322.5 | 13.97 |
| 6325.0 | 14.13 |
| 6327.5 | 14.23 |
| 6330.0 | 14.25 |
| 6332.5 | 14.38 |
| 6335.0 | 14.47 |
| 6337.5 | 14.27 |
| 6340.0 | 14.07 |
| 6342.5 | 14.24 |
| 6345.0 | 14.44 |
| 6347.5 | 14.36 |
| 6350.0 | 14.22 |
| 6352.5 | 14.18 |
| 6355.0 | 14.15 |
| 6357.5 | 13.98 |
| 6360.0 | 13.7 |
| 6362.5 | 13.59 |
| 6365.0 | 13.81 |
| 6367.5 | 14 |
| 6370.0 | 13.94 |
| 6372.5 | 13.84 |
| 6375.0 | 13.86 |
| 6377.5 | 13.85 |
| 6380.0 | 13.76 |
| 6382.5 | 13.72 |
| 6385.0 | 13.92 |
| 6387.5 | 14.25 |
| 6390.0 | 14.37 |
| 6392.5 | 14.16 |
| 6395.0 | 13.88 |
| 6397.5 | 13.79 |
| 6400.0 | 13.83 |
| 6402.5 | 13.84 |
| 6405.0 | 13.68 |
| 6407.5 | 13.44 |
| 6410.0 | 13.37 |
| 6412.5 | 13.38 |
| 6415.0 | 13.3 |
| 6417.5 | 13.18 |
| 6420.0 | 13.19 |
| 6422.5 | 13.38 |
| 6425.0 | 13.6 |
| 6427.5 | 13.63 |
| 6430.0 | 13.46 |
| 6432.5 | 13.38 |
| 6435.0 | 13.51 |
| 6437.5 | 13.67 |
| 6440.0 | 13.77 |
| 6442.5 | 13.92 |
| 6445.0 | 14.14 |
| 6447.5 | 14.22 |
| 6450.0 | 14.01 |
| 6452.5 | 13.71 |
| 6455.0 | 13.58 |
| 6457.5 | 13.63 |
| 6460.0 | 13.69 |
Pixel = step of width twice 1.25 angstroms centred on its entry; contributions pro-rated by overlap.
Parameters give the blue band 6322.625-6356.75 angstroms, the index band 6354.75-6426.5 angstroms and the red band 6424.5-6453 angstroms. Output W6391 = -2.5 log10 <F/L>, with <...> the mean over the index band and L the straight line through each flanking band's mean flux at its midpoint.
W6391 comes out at 0.02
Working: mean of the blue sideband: 14.2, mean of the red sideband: 13.8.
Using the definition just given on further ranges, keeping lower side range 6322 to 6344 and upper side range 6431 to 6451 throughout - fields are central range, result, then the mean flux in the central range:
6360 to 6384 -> 0.02 mag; 13.8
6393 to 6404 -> 0.01 mag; 13.9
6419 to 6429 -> 0.03 mag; 13.5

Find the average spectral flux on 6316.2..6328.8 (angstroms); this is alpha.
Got 14.1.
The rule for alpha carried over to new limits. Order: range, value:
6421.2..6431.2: 13.5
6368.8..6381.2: 13.8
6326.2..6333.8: 14.3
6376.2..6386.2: 13.8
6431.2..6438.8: 13.5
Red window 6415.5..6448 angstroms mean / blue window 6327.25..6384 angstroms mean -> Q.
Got 0.97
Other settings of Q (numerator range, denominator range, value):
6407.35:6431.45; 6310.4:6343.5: 0.94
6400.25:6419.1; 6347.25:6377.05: 0.97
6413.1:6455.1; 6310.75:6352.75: 0.96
